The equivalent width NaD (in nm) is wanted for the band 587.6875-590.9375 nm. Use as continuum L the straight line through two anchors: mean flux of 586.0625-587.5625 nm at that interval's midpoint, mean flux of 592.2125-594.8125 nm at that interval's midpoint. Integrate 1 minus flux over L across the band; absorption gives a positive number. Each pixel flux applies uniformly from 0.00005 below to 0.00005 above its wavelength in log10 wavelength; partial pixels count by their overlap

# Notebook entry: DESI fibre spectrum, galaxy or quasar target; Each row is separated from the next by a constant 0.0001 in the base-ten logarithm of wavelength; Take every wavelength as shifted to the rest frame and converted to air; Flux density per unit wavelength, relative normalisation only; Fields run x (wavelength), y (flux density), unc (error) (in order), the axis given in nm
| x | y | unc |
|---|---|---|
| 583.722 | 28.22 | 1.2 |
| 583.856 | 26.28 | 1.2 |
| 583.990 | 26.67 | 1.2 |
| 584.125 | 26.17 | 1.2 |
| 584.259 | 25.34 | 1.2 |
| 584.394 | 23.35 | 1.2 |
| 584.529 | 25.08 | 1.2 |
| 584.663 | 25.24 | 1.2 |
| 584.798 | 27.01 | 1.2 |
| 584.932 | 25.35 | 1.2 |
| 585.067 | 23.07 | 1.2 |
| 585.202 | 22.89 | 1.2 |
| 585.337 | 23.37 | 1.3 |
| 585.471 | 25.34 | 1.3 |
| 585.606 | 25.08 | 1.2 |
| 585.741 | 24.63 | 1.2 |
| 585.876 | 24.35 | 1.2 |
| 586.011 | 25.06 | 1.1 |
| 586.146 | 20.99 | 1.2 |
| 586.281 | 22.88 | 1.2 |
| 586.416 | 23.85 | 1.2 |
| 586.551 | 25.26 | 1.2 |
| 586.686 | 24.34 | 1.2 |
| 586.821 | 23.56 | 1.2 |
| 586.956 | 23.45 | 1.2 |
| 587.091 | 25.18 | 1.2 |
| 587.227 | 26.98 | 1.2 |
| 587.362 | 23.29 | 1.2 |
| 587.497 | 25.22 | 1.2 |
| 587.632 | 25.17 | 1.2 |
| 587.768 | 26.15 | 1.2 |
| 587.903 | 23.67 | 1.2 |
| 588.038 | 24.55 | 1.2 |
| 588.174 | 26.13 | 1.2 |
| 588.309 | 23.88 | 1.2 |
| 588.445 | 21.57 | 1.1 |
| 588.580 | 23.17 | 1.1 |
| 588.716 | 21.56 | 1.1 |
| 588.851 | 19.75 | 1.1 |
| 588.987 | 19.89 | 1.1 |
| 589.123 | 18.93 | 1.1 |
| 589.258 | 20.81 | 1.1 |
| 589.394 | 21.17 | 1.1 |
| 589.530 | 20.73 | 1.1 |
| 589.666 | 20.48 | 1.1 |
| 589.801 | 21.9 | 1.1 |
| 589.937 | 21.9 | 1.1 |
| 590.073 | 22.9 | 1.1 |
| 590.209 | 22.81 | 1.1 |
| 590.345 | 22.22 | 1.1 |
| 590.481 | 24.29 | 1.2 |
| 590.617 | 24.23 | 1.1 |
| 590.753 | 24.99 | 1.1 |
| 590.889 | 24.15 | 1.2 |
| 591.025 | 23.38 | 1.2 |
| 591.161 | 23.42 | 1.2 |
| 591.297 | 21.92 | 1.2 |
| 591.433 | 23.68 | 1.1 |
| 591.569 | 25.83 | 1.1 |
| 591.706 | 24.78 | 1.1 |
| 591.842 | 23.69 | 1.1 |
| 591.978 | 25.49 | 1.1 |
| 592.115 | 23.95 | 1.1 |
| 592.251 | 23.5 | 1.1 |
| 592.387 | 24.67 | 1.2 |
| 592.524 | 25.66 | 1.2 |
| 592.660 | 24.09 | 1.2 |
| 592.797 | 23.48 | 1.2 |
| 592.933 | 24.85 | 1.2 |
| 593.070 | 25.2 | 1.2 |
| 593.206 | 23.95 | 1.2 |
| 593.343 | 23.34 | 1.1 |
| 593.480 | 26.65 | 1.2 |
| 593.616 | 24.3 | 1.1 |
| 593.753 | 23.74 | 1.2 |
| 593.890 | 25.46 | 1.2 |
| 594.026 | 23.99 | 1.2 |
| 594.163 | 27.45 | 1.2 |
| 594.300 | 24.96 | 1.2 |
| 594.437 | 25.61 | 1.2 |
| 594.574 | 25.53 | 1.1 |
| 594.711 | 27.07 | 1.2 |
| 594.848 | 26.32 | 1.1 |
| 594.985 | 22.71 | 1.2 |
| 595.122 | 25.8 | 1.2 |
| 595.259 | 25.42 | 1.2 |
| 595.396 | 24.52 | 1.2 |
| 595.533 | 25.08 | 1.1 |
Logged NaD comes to 0.25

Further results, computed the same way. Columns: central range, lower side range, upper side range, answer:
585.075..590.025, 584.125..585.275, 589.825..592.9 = 0.23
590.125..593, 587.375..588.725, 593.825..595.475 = 0.09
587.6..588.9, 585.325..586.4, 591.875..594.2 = 0.03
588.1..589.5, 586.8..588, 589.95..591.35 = 0.15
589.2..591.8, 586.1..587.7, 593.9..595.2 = 0.20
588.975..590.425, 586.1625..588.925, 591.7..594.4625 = 0.17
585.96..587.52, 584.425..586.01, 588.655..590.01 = -0.06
